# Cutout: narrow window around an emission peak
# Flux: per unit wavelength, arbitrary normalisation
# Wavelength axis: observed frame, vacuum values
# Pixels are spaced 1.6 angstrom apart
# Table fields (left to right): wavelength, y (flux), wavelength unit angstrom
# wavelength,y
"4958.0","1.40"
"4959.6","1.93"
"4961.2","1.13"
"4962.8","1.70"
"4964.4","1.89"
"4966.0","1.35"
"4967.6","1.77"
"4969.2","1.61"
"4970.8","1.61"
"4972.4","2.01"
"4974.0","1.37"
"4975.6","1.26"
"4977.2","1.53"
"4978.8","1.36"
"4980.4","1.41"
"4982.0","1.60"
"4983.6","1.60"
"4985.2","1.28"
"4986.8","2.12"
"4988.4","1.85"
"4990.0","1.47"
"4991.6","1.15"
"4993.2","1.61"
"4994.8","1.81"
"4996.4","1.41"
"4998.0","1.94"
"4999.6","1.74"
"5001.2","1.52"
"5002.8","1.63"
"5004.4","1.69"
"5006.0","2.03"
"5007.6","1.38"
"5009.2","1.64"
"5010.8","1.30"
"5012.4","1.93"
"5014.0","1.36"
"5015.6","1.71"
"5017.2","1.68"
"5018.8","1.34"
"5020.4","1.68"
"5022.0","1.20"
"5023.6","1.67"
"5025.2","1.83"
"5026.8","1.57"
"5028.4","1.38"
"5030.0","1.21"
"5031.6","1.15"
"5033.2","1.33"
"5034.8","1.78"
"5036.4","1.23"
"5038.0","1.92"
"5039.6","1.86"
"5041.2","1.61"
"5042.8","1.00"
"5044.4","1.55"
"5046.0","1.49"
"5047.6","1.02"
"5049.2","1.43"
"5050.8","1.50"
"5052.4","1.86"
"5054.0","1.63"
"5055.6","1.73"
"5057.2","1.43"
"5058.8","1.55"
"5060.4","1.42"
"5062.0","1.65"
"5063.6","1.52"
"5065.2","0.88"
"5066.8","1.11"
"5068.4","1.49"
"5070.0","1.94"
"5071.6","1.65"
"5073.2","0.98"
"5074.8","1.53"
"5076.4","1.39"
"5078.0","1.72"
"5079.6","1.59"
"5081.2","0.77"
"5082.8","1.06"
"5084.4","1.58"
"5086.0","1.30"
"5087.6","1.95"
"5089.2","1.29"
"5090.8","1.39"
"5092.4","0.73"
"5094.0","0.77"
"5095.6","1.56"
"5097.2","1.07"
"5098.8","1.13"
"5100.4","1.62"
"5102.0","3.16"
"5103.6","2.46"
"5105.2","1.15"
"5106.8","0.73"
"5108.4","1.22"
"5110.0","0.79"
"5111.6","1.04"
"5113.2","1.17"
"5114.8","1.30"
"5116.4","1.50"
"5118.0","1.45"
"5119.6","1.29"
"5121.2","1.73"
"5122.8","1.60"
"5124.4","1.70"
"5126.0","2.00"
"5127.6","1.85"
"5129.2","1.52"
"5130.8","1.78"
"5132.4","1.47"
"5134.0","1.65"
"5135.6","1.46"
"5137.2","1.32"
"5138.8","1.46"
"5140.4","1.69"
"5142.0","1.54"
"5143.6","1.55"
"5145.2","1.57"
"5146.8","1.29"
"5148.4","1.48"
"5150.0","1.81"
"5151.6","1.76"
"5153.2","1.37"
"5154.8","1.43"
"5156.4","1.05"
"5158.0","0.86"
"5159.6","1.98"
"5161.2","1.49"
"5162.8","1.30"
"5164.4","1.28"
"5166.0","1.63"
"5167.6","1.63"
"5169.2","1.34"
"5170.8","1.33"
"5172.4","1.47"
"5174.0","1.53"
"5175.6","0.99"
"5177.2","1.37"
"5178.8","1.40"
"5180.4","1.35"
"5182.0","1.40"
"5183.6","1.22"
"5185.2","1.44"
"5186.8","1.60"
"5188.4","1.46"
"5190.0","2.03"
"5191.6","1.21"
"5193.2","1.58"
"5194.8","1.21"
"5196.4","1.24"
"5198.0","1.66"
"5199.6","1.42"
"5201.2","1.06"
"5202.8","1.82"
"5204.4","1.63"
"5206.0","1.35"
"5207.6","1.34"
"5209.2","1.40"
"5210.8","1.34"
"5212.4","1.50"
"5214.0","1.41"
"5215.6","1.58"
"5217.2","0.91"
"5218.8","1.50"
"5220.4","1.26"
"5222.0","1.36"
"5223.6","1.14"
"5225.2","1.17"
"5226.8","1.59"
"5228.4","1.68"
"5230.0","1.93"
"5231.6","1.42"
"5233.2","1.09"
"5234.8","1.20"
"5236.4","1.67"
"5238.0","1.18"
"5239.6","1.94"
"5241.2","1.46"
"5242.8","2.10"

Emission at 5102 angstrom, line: Hgamma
